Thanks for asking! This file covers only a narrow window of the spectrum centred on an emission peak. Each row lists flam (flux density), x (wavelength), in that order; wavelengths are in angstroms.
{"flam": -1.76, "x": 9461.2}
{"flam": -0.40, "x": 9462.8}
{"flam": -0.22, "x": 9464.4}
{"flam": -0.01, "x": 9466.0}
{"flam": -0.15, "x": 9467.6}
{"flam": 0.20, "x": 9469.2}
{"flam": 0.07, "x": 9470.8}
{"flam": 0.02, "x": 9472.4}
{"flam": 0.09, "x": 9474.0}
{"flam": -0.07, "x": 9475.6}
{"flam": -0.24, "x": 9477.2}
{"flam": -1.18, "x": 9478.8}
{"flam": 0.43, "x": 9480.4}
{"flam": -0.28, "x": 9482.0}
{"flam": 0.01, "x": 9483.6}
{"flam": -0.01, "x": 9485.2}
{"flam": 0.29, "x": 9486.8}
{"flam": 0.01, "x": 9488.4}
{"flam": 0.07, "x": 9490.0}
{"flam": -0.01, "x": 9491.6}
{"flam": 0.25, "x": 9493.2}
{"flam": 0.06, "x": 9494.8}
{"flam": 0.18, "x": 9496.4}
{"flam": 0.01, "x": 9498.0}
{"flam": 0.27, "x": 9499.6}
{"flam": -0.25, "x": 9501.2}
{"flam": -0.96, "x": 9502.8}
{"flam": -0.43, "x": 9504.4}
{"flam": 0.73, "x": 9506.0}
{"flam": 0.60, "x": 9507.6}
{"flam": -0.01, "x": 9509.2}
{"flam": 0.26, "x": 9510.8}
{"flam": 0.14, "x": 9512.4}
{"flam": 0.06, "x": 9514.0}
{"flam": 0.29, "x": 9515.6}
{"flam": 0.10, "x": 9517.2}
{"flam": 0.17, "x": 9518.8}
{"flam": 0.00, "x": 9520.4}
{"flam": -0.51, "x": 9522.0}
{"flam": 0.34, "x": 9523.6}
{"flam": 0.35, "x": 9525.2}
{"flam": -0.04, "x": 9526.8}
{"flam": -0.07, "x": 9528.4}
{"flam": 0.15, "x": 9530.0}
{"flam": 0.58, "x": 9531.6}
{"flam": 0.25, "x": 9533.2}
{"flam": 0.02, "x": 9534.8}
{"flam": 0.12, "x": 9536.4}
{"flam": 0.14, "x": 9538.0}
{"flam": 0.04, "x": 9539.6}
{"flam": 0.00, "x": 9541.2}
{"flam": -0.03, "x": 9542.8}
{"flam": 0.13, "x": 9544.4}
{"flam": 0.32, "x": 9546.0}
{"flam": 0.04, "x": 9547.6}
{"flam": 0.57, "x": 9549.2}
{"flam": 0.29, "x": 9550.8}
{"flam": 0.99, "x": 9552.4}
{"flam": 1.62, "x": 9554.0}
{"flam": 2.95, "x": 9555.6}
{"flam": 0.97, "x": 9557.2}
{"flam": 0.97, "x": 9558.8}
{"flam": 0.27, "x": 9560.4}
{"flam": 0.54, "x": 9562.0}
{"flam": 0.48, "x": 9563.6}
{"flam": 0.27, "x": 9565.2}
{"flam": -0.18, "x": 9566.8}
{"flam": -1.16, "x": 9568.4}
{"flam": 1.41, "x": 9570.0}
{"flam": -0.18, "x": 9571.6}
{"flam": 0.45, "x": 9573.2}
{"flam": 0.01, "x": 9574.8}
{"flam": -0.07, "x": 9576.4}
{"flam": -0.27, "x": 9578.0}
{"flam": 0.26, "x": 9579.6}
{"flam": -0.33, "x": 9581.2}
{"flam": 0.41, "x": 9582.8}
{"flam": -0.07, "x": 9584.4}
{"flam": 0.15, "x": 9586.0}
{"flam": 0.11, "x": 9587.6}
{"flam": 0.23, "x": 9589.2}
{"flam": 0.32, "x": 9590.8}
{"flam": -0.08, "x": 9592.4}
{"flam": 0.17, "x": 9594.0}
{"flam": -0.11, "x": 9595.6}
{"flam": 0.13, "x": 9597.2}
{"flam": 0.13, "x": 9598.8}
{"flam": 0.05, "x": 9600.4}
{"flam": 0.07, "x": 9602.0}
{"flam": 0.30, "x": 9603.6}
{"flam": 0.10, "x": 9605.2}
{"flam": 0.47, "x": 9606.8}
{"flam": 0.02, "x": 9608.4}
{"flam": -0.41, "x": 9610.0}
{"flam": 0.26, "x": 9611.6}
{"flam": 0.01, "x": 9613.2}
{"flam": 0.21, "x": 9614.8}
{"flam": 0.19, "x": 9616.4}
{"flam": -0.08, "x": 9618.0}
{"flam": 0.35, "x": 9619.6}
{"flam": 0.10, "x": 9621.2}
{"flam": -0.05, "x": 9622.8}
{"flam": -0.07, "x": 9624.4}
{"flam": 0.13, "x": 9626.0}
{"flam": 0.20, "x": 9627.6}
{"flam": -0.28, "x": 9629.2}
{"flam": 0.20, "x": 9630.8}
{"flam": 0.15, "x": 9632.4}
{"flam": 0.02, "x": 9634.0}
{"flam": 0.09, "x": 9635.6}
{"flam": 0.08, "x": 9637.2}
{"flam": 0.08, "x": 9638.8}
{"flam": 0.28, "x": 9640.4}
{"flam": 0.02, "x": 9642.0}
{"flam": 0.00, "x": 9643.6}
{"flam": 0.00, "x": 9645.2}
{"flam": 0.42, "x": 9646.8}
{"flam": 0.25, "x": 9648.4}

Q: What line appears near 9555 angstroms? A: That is Hbeta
